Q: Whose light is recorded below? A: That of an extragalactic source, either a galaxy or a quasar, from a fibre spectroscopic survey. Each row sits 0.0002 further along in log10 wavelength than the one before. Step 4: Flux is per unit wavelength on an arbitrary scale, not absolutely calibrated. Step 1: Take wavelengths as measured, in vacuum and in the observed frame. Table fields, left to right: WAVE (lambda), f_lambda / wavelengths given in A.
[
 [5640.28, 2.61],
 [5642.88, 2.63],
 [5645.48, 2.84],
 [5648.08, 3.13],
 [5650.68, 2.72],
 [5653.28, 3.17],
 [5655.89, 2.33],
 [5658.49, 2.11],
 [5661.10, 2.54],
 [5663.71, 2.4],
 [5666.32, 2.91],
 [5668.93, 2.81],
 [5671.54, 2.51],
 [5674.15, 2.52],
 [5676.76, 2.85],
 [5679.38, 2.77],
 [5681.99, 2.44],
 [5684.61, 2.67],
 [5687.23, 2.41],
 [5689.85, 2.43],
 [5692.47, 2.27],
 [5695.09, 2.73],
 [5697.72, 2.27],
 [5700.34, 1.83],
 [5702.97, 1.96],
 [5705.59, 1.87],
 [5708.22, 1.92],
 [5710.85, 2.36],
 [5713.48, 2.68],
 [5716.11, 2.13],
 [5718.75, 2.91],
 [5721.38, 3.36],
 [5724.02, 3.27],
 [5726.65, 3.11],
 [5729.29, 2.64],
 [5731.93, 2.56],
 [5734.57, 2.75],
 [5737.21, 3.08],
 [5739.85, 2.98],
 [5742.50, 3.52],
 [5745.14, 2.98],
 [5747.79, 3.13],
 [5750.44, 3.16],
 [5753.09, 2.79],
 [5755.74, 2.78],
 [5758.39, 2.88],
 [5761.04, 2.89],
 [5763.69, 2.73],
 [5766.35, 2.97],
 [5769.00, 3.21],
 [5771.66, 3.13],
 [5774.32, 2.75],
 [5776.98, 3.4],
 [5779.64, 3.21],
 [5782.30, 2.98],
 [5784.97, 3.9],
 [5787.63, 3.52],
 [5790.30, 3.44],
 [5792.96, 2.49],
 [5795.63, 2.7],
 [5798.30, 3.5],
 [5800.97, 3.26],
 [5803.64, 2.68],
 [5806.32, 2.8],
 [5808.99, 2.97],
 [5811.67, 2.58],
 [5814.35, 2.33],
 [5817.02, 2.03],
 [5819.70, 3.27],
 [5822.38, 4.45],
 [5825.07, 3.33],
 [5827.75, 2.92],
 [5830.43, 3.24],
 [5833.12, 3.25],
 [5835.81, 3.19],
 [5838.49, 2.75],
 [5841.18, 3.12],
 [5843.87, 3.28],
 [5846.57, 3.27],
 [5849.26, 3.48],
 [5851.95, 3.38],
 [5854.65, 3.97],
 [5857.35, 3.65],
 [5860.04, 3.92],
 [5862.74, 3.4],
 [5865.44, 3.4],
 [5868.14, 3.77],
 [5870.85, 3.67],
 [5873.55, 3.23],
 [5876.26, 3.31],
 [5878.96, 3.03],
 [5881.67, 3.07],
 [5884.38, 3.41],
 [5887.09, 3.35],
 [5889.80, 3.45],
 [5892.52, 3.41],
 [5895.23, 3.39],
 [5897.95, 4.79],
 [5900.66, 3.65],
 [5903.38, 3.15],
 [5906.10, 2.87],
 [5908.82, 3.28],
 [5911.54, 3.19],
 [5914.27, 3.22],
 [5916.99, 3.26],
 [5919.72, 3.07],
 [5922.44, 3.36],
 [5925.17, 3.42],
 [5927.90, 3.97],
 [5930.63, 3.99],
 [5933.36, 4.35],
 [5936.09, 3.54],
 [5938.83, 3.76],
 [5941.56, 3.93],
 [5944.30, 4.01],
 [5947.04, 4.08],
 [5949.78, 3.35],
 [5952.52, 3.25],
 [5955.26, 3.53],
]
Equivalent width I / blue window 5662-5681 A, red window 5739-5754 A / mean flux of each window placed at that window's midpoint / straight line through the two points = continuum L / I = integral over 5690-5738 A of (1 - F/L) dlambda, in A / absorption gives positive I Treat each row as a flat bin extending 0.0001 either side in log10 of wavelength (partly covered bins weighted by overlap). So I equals 6.46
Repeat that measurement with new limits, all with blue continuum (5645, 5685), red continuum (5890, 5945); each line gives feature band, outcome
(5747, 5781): 0.2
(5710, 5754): -0.1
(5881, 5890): 0.4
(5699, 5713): 3.9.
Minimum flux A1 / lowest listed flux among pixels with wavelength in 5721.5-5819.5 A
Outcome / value 2.03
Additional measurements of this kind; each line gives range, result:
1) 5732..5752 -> 2.75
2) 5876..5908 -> 2.87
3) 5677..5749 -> 1.83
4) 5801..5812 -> 2.58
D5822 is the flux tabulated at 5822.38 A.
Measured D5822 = 4.45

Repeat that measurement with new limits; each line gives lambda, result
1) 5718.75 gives 2.91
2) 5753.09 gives 2.79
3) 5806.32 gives 2.8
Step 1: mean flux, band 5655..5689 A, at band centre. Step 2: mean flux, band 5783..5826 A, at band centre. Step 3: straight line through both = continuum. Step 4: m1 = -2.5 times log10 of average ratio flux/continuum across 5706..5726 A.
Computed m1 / 0.04 mag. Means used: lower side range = 2.56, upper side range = 3.07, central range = 2.64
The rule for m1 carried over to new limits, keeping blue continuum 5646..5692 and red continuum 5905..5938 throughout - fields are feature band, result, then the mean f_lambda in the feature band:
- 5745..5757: -0.02 mag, 2.97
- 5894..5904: -0.12 mag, 3.79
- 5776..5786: -0.12 mag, 3.35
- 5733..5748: -0.07 mag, 3.06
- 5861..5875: -0.07 mag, 3.5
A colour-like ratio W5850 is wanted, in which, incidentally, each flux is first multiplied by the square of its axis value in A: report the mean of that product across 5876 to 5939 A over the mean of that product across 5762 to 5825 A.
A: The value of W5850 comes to 1.2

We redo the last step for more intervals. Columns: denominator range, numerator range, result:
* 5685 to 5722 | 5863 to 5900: 1.57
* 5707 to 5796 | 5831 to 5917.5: 1.20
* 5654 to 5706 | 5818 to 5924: 1.48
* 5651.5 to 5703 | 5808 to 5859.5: 1.34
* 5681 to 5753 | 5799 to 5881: 1.27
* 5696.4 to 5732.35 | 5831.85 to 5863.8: 1.43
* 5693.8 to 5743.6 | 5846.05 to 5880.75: 1.40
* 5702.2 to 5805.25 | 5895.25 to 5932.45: 1.26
